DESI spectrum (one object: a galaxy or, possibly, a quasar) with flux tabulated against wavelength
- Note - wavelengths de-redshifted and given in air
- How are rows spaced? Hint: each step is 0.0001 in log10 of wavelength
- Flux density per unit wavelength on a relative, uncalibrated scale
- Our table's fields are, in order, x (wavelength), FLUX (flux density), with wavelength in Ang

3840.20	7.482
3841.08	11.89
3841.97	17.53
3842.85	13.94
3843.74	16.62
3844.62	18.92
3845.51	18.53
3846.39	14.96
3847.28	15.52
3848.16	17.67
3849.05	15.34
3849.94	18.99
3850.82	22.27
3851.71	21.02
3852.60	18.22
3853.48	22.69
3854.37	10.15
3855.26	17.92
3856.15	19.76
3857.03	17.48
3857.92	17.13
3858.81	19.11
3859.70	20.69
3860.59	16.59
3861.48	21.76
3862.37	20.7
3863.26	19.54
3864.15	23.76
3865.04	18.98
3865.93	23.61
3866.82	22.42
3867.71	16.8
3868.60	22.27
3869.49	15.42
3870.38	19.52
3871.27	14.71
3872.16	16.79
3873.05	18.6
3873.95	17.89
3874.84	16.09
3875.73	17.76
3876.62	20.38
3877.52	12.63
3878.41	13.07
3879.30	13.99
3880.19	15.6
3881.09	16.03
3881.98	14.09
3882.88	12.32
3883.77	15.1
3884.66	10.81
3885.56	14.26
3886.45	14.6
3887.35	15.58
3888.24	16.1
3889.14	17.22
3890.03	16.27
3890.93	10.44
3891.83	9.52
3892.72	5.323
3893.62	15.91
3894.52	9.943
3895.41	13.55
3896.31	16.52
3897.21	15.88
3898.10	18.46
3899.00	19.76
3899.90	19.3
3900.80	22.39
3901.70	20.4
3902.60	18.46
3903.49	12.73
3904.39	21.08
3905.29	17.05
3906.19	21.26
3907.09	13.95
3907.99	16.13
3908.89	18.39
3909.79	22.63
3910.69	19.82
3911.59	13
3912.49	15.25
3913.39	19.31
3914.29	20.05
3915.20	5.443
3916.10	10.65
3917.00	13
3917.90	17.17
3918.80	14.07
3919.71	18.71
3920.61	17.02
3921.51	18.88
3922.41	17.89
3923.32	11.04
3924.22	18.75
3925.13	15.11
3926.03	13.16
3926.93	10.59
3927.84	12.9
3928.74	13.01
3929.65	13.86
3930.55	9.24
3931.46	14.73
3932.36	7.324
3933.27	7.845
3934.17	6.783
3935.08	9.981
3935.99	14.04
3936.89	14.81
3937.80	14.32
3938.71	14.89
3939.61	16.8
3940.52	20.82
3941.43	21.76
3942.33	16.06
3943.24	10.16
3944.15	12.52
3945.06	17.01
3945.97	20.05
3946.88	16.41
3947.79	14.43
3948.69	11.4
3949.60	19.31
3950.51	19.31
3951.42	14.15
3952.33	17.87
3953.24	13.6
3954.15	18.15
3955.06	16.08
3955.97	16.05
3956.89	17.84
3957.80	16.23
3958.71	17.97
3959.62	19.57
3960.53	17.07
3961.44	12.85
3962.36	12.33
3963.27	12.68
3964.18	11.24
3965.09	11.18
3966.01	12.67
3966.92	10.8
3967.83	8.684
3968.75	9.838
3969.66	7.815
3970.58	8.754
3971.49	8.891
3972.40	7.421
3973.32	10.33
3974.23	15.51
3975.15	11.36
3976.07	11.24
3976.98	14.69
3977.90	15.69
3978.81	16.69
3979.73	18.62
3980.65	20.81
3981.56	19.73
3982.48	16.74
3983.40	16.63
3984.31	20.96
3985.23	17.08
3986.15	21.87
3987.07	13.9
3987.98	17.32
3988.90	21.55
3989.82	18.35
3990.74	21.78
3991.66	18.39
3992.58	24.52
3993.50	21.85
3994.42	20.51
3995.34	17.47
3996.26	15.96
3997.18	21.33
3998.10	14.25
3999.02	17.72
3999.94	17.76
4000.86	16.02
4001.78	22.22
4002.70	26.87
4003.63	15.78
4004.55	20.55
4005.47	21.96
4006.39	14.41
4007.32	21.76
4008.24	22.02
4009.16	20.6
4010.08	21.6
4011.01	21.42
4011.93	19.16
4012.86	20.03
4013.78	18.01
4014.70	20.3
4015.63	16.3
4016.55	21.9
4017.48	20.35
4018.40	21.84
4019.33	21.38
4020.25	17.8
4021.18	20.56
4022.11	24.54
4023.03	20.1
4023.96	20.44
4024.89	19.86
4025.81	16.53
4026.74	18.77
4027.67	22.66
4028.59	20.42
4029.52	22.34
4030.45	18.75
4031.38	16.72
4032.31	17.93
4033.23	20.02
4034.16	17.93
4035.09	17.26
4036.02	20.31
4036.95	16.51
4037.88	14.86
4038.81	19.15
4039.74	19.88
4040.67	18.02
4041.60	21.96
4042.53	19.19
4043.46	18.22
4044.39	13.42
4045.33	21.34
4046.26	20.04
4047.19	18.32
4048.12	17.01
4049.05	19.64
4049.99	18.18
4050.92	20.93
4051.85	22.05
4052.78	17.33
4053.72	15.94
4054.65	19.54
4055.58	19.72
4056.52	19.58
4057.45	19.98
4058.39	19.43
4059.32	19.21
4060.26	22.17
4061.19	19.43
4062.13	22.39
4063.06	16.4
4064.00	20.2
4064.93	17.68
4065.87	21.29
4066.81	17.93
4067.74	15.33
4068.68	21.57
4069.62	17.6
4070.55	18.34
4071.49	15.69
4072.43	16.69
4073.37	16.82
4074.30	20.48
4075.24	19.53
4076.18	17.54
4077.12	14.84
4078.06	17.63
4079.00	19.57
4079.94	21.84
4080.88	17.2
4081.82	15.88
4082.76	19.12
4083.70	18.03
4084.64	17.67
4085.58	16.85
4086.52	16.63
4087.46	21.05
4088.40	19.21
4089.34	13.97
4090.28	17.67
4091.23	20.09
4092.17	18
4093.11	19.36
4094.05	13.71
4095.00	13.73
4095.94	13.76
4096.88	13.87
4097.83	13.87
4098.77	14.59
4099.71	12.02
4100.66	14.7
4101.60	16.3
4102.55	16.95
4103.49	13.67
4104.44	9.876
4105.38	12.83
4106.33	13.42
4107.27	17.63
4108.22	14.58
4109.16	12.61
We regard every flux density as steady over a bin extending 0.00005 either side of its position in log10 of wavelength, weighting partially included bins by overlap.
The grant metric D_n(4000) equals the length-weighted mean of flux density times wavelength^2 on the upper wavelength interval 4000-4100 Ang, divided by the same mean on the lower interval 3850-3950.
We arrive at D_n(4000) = 1.26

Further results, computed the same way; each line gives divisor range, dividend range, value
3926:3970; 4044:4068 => 1.43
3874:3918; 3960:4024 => 1.16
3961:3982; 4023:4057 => 1.55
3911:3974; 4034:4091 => 1.40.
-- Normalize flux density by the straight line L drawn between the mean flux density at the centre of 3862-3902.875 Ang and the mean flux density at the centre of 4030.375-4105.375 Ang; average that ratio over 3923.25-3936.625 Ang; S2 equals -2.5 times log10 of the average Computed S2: 0.37 mag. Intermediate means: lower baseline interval 16.5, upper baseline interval 17.8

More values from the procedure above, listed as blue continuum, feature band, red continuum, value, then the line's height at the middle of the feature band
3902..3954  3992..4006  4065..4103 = -0.21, 16.1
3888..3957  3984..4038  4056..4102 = -0.17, 16.7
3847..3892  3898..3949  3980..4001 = 0.16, 17.9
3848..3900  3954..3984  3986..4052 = 0.30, 18.5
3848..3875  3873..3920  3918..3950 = 0.07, 16.7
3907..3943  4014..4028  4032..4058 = -0.13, 17.9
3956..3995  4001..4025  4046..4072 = -0.19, 17.1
